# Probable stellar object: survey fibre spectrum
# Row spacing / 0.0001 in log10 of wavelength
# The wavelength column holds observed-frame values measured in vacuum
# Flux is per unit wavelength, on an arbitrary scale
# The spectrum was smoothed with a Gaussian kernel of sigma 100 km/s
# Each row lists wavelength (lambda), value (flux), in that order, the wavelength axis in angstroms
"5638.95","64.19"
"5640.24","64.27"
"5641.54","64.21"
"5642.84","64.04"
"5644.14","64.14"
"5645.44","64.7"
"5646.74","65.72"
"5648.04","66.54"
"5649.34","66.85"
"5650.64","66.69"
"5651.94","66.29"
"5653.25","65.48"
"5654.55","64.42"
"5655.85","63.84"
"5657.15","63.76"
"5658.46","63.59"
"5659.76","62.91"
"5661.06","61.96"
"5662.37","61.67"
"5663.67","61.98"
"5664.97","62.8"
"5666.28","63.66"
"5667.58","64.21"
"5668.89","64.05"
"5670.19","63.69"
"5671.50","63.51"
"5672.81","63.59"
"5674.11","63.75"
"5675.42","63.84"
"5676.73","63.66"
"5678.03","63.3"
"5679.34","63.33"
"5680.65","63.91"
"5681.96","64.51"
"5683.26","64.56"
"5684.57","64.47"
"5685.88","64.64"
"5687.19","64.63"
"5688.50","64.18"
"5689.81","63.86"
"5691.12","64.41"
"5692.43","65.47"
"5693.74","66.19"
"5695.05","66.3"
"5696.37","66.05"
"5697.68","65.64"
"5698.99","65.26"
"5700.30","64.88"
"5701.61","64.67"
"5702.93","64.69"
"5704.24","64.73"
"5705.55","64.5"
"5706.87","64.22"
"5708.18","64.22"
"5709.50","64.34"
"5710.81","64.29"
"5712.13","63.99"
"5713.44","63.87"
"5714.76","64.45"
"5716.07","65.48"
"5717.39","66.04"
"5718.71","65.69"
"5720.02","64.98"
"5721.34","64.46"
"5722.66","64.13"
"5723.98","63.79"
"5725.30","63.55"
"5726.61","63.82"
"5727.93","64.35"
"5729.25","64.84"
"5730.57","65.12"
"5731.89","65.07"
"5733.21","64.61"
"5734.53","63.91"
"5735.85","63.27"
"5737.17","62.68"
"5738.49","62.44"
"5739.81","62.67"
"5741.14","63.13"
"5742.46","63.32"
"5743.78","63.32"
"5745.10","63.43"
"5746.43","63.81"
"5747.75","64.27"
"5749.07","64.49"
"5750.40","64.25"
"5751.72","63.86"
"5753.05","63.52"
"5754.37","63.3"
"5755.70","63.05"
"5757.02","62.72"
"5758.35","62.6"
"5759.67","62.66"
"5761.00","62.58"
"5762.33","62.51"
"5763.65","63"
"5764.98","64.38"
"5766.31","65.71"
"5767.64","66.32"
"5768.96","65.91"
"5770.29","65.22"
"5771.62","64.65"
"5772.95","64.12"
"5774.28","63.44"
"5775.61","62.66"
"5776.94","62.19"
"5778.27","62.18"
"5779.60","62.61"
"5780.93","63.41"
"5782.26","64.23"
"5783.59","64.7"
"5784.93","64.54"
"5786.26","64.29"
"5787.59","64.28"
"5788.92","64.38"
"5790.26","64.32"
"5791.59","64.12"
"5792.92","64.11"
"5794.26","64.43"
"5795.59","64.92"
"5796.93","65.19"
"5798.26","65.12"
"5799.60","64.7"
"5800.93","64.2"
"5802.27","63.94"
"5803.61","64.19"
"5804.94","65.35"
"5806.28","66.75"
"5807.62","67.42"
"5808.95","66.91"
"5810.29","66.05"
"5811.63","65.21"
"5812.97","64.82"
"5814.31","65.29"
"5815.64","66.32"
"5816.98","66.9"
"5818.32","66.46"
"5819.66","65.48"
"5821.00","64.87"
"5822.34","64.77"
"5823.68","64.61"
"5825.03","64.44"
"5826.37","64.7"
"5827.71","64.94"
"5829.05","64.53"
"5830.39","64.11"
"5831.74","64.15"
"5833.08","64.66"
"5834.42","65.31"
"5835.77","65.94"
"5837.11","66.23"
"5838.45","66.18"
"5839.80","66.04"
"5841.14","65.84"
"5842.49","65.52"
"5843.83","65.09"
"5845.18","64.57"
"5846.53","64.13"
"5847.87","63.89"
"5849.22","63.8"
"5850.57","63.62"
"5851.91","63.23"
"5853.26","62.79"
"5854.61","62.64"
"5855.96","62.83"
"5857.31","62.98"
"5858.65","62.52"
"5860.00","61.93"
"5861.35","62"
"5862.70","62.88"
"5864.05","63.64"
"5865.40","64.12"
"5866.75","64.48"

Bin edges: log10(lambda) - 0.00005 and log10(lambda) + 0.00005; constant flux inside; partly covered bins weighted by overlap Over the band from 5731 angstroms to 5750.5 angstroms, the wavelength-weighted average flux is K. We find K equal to 63.6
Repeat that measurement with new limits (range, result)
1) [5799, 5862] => 64.7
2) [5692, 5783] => 64.1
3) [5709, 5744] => 64.1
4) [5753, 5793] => 63.8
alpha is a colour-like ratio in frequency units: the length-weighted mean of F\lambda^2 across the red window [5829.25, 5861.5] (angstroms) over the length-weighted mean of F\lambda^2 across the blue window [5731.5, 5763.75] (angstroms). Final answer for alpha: 1.05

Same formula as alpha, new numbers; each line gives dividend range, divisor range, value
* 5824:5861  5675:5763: 1.05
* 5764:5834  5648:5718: 1.05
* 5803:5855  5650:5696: 1.07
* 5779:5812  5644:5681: 1.06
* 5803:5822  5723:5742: 1.06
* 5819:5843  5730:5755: 1.05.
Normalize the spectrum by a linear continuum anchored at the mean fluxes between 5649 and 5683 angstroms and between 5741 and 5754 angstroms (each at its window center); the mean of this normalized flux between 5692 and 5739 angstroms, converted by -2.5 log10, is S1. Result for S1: -0.01 mag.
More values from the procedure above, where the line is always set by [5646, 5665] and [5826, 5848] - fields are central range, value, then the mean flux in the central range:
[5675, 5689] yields 0.01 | 64.1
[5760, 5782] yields 0.02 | 63.8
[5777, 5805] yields 0.01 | 64.2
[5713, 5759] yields 0.01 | 63.9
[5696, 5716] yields 0.00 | 64.7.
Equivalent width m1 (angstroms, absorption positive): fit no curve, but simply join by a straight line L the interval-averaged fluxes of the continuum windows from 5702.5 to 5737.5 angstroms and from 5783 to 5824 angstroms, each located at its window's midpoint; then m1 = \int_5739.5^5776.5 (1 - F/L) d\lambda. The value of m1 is 0.6 angstroms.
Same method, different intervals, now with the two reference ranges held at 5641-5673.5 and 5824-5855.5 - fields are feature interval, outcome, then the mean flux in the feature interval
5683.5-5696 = -0.1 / 64.9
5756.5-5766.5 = 0.2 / 63.1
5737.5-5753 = 0.2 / 63.5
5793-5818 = -0.3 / 65.4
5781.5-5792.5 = 0.0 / 64.4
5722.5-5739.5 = 0.1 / 64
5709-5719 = -0.1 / 64.7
